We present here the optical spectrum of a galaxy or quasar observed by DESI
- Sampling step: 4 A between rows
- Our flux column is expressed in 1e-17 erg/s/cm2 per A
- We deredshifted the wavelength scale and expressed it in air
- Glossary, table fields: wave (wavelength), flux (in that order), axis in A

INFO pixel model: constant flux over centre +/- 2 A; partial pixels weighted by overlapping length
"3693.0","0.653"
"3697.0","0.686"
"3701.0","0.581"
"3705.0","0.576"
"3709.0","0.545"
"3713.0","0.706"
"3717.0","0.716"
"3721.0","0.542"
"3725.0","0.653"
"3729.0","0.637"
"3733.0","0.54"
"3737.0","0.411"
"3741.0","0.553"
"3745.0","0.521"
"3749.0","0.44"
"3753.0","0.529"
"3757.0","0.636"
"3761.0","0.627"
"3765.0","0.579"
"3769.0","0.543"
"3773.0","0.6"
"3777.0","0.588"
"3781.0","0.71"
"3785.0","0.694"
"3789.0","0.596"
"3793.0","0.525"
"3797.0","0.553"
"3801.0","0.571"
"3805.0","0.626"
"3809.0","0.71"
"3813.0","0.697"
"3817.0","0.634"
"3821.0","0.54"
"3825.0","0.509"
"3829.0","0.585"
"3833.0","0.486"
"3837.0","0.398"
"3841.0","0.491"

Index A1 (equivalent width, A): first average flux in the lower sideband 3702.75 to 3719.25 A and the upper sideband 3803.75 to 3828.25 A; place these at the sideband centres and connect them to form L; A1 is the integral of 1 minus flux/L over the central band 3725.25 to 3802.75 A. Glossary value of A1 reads 6.5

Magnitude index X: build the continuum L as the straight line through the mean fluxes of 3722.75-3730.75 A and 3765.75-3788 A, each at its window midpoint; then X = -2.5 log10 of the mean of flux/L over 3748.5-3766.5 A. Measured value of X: 0.11 mag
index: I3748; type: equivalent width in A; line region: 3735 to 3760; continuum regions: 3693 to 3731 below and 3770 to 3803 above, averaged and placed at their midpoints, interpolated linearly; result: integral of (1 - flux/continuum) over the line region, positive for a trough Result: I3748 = 3.9 A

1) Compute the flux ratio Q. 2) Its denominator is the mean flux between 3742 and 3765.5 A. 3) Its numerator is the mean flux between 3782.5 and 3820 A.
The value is 1.12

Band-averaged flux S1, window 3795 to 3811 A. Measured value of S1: 0.615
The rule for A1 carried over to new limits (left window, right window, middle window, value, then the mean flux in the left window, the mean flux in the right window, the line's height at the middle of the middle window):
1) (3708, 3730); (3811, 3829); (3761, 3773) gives 0.74 A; 0.637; 0.594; 0.617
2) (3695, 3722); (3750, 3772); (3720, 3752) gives 3.39 A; 0.625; 0.577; 0.6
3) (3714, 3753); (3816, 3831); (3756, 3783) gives -2.42 A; 0.559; 0.563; 0.561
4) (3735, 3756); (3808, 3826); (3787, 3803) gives 0.56 A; 0.498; 0.619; 0.582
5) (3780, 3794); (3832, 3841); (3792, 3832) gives -4.26 A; 0.633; 0.448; 0.54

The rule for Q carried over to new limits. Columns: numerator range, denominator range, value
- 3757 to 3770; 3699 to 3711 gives 1.05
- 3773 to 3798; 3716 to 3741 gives 1.06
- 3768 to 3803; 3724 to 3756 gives 1.12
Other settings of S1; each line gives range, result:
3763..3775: 0.574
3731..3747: 0.506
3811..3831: 0.593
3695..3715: 0.619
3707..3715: 0.625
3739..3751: 0.505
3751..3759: 0.583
